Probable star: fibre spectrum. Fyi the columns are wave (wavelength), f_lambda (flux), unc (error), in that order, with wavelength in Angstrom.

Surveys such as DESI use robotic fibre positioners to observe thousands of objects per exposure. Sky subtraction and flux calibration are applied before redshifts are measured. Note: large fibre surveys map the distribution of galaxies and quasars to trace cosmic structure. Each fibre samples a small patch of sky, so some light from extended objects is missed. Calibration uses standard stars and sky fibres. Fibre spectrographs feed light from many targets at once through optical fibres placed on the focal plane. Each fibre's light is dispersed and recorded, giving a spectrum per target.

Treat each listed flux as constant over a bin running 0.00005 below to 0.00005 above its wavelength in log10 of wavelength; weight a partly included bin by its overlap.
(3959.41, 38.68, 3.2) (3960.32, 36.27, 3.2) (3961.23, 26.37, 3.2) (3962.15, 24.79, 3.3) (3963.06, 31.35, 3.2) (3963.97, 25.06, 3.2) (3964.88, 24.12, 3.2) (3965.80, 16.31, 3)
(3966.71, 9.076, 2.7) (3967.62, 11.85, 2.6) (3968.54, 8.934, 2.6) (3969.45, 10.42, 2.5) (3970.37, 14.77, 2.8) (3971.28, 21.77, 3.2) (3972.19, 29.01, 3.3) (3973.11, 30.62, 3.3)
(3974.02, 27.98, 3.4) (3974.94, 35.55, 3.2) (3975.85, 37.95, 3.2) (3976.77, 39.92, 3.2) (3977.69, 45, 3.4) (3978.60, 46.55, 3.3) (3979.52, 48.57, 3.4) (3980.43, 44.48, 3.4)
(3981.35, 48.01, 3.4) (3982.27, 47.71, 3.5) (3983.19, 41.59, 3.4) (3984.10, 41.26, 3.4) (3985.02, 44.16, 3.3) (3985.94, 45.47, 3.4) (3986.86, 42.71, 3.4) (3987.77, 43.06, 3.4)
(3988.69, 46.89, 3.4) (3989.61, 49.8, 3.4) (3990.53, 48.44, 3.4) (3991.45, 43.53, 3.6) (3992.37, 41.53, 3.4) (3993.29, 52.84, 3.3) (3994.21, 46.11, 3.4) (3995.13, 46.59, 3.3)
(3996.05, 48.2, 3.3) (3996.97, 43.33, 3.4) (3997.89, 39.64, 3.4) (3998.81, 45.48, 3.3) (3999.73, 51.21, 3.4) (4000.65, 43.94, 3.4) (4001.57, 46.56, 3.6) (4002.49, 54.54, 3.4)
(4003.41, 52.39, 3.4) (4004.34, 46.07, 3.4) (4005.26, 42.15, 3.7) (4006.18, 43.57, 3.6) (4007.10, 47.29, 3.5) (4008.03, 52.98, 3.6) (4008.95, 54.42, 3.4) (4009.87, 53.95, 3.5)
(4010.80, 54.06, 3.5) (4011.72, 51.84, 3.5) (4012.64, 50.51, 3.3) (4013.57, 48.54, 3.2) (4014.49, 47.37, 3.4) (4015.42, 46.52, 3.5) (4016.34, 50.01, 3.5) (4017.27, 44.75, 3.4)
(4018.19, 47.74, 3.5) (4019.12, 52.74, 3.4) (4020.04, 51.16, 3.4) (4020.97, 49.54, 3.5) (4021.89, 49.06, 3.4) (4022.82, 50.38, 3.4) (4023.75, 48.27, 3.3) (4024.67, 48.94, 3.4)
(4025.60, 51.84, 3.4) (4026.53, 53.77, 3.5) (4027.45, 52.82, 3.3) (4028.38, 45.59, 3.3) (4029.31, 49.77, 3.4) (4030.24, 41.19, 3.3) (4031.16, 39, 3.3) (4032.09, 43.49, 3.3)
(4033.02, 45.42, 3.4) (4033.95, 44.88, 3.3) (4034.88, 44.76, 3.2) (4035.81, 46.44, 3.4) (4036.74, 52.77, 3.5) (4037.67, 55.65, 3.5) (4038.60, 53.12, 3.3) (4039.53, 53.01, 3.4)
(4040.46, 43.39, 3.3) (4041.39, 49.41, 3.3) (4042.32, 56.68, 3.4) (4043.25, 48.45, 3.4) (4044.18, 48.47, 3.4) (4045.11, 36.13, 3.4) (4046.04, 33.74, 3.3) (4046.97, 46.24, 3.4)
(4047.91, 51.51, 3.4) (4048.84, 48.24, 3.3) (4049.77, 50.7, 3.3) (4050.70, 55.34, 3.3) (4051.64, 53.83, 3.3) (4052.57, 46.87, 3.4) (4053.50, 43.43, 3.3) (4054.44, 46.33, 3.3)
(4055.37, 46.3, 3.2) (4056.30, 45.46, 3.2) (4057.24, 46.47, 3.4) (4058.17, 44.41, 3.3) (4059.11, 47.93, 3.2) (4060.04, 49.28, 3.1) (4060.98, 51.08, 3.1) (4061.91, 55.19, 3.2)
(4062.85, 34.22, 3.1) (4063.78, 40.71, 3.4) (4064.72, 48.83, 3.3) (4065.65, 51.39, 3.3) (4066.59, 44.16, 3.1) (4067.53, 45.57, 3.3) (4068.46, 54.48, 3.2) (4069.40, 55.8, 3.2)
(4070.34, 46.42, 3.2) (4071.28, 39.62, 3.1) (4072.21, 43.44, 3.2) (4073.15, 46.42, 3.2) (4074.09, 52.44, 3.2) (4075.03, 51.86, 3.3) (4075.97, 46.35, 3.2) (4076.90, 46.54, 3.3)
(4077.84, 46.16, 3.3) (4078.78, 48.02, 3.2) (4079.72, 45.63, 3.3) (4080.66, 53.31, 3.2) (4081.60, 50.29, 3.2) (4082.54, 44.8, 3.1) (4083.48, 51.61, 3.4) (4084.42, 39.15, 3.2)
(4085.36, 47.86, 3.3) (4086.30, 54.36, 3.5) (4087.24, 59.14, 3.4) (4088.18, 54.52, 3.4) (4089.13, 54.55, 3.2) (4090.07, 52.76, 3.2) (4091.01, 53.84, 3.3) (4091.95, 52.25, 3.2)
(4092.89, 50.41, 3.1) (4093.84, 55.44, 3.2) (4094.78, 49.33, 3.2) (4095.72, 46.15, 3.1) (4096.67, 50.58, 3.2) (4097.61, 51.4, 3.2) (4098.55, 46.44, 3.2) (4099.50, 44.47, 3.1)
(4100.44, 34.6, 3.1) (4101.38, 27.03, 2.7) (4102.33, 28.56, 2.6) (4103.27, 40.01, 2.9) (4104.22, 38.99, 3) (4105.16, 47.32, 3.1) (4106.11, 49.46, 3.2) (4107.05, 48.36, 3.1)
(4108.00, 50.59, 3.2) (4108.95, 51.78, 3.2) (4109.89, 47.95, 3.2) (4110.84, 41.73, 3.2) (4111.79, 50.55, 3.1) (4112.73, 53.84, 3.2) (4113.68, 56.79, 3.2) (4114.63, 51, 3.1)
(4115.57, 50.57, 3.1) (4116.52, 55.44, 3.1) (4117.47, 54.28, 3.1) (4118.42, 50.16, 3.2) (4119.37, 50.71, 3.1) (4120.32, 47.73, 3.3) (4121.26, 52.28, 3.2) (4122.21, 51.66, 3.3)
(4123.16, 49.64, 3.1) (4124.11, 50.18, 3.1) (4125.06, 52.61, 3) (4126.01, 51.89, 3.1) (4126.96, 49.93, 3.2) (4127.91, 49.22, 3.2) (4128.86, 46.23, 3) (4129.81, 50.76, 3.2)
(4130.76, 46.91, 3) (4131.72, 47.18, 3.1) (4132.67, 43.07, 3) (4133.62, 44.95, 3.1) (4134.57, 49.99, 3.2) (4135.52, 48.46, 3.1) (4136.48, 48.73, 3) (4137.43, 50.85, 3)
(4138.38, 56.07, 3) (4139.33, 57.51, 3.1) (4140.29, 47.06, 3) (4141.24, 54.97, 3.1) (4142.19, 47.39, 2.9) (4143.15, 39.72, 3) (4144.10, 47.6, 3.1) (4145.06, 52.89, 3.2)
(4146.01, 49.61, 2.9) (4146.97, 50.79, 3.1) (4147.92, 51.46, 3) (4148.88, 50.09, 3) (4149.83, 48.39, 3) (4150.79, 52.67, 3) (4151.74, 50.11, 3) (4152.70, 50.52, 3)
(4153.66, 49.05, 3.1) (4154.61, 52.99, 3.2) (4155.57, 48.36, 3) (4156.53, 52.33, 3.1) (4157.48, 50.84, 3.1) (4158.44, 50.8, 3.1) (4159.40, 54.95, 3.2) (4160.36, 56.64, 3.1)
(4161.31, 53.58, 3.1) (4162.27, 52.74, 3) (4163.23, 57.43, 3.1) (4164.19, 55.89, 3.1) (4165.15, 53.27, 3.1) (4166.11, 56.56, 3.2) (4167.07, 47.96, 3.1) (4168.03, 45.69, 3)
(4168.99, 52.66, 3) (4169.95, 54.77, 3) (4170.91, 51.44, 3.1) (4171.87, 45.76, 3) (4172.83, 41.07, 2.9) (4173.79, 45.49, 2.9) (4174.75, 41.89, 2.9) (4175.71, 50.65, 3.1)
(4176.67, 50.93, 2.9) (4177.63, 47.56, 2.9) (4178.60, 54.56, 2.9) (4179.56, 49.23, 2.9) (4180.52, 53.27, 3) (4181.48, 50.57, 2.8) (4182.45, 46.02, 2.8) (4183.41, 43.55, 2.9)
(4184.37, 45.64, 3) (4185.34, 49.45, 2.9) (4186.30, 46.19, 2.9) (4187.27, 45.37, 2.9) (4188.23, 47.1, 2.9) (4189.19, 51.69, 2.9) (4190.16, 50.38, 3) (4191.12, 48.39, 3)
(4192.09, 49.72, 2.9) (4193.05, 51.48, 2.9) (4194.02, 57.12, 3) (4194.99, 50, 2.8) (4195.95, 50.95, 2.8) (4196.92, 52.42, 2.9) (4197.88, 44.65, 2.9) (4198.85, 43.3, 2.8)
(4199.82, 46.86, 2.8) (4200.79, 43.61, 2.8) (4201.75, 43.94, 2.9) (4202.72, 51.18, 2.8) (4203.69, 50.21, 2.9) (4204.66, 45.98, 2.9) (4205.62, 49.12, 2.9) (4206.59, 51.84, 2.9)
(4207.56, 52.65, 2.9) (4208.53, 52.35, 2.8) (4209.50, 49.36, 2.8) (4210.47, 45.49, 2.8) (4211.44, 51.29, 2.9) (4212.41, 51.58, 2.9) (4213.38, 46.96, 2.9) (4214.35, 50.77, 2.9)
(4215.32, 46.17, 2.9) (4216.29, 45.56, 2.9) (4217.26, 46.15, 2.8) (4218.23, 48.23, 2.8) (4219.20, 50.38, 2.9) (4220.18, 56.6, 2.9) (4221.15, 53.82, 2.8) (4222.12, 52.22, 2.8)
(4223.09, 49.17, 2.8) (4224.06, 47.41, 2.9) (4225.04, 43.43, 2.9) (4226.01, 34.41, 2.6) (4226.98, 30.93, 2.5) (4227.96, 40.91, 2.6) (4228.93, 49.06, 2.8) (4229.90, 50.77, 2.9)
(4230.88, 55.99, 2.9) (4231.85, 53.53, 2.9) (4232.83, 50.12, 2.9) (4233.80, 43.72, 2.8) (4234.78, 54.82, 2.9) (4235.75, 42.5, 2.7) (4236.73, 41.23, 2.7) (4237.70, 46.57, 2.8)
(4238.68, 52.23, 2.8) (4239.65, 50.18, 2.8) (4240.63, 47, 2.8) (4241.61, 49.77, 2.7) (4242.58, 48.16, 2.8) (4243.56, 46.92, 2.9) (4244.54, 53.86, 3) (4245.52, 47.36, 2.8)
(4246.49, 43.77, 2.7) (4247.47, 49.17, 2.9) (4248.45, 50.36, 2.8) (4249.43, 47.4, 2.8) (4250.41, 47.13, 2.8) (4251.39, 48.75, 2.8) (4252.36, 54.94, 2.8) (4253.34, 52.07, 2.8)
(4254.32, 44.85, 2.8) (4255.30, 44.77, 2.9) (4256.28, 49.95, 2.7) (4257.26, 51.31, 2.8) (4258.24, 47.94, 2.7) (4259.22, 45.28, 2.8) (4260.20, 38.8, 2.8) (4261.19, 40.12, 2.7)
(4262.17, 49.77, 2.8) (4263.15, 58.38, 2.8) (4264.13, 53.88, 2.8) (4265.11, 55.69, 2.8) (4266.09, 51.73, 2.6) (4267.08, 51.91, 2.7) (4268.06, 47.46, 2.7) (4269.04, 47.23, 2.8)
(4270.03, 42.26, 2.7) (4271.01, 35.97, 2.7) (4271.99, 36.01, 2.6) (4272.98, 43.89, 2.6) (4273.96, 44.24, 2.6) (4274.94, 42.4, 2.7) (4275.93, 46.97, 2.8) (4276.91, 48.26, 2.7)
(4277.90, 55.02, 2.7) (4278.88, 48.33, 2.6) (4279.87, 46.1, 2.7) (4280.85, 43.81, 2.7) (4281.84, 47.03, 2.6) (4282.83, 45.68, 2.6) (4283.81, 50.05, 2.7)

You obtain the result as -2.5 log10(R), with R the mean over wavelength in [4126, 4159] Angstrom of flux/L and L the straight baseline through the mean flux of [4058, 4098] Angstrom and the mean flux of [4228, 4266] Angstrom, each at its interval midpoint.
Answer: -0.016 mag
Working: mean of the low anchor 49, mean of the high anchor 48.8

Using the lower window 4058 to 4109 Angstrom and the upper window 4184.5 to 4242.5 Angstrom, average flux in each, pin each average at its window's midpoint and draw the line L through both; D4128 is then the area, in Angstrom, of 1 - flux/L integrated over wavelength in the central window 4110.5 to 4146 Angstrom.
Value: -1.7 Angstrom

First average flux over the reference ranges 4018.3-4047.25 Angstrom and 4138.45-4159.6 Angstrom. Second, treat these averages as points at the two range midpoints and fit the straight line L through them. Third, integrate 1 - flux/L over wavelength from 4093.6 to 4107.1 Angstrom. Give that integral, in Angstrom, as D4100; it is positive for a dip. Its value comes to 1.6 Angstrom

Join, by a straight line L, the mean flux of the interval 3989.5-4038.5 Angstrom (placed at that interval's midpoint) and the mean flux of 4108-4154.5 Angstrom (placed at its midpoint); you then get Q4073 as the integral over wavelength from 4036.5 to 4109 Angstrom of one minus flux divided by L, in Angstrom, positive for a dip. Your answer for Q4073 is 2.1 Angstrom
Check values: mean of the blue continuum 48.2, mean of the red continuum 50.1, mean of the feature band 47.7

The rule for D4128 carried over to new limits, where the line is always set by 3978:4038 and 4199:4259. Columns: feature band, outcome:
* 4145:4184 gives -2.1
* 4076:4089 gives -0.4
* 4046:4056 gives -0.1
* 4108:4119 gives -0.8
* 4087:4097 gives -1.0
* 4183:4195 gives -0.2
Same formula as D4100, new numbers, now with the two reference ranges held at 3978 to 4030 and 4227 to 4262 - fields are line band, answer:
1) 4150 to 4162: -1.0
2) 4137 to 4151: -0.8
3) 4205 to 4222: -0.7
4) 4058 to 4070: 0.0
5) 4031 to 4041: 0.0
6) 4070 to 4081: 0.2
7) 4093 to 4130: -0.2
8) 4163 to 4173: -0.7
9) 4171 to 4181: -0.1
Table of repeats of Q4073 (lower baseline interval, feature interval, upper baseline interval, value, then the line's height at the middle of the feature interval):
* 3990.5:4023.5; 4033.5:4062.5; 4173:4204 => 0.1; 48.3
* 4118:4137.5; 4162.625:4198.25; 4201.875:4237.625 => -0.8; 48.6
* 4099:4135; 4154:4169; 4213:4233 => -1.6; 47.6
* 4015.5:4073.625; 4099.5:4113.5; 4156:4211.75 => 1.4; 48.6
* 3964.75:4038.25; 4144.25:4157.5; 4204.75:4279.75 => -1.3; 46.2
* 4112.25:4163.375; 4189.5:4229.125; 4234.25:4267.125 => 1.0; 49.5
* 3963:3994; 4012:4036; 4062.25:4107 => -4.5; 40.4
